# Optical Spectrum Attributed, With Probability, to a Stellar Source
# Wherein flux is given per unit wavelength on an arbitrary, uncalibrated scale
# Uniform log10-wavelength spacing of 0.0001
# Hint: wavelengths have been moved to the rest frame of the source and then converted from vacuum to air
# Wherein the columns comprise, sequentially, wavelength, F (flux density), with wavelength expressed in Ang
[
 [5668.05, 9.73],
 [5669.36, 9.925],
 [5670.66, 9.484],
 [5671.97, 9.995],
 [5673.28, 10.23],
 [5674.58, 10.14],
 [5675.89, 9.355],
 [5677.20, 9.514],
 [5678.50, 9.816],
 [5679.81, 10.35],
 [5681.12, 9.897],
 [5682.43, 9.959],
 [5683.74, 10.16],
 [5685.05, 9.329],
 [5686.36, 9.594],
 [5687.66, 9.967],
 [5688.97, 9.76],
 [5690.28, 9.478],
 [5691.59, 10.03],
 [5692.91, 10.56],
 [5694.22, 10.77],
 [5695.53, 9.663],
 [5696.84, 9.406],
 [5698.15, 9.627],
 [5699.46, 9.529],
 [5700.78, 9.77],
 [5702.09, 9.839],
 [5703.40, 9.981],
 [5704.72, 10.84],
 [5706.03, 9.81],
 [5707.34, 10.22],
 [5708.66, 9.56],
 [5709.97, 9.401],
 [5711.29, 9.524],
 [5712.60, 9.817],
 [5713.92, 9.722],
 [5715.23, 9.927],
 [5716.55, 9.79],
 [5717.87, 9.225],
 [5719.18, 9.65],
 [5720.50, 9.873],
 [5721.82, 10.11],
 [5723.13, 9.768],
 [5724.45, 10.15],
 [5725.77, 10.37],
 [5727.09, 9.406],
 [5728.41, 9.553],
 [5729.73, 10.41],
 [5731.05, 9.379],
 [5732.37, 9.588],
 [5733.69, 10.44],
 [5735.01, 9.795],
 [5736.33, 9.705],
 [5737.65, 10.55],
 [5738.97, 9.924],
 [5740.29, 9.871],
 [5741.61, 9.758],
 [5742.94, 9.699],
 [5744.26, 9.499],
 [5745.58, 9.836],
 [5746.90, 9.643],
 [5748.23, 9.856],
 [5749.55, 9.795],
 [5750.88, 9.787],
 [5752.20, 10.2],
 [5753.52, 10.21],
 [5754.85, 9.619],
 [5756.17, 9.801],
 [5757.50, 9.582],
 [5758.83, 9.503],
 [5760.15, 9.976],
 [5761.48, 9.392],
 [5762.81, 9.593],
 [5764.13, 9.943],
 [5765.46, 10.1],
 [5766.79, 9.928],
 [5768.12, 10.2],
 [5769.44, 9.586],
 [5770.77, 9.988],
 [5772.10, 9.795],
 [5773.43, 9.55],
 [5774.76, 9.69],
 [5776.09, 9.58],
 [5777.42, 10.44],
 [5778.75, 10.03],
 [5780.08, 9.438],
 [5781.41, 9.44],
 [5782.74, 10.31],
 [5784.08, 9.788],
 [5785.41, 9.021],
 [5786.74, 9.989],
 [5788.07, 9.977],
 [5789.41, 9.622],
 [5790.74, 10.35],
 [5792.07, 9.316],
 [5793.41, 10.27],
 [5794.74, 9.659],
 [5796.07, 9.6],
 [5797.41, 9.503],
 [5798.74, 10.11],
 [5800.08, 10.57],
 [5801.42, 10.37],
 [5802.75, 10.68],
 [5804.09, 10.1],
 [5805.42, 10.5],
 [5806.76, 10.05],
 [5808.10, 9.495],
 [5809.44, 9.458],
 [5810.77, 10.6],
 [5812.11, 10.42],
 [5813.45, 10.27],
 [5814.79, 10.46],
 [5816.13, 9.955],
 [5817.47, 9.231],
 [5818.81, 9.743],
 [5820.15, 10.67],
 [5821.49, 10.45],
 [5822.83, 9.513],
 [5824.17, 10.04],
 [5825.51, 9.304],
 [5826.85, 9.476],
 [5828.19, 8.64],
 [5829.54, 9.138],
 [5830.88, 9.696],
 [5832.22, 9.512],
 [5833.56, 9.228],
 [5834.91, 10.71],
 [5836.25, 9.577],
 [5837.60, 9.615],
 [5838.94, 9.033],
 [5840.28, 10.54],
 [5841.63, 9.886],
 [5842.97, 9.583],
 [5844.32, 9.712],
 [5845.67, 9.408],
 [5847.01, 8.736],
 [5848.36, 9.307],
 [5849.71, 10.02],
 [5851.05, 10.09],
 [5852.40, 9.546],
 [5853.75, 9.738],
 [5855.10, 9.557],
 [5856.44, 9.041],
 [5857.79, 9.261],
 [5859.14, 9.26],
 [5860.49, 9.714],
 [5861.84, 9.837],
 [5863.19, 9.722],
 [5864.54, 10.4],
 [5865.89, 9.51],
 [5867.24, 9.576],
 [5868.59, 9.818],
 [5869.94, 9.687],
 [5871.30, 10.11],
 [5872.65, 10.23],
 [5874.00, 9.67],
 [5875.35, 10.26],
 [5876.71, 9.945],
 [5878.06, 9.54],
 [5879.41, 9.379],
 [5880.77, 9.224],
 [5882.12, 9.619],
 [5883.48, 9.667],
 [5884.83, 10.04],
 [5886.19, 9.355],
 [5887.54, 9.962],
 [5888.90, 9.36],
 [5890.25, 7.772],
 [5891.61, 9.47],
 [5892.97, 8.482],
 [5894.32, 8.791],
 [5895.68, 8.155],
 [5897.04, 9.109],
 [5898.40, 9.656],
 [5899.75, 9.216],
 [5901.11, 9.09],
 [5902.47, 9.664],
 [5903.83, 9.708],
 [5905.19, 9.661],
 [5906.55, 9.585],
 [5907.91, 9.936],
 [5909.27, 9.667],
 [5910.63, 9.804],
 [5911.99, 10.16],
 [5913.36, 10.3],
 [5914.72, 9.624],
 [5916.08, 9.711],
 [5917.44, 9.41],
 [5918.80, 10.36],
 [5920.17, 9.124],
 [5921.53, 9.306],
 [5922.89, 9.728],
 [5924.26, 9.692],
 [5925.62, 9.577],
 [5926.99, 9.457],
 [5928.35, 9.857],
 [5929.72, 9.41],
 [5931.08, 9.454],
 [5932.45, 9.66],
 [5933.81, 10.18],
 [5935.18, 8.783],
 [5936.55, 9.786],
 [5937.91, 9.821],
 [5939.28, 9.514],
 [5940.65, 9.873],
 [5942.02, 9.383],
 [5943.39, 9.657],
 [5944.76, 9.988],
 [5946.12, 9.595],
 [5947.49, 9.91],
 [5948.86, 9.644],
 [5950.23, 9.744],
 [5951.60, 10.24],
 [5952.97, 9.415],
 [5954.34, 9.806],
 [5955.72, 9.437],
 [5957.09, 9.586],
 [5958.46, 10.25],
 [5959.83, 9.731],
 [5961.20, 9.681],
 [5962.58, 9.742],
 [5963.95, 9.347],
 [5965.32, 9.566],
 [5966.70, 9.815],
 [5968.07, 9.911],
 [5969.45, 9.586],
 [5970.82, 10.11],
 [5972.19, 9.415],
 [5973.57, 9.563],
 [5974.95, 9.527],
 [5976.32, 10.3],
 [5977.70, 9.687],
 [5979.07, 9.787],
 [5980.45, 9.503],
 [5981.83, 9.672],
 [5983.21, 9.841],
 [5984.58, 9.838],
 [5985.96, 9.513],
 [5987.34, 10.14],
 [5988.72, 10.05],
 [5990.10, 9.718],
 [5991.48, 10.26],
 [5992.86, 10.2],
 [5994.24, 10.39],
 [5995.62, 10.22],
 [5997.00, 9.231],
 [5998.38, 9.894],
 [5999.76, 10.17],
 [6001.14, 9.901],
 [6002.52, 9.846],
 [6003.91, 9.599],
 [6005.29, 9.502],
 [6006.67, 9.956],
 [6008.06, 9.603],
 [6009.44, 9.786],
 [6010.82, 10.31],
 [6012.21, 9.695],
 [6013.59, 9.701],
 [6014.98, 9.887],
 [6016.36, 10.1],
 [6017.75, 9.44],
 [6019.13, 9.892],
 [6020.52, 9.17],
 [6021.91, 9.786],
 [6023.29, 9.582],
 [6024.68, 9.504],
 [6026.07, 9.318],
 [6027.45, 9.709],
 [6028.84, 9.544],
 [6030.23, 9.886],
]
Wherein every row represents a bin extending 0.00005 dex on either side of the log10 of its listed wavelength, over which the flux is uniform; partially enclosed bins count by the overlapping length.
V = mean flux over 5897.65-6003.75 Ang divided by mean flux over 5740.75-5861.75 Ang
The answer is 0.99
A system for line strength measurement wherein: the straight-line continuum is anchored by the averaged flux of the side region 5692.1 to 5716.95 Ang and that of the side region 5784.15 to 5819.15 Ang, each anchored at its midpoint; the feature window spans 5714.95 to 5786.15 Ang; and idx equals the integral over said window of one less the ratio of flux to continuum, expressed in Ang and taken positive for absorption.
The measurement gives 0.8 Ang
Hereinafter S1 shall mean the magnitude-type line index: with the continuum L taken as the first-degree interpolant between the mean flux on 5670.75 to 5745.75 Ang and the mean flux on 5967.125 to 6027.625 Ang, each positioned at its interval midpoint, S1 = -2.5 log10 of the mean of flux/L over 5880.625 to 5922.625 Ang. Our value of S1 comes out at 0.04 mag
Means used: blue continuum 9.85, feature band 9.46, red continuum 9.79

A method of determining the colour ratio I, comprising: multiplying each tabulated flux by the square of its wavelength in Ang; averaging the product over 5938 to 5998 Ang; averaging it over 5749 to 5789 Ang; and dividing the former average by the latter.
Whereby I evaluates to 1.07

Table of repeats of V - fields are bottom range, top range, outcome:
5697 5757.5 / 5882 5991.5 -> 0.98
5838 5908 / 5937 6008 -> 1.03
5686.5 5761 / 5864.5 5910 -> 0.96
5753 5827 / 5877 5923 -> 0.96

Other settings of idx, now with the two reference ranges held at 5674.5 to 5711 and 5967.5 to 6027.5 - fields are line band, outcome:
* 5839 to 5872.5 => 0.5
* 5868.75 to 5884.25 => 0.1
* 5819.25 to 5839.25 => 0.4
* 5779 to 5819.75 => -0.5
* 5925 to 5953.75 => 0.4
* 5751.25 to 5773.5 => 0.0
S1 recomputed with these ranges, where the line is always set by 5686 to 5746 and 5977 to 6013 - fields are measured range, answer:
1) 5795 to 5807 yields -0.03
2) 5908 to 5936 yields 0.02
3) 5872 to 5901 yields 0.05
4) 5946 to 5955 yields 0.01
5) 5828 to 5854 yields 0.03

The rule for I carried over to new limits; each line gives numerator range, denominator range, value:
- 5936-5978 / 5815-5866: 1.05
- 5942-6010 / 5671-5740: 1.09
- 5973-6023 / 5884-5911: 1.09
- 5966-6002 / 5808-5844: 1.06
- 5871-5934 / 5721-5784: 1.02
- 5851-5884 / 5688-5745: 1.04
